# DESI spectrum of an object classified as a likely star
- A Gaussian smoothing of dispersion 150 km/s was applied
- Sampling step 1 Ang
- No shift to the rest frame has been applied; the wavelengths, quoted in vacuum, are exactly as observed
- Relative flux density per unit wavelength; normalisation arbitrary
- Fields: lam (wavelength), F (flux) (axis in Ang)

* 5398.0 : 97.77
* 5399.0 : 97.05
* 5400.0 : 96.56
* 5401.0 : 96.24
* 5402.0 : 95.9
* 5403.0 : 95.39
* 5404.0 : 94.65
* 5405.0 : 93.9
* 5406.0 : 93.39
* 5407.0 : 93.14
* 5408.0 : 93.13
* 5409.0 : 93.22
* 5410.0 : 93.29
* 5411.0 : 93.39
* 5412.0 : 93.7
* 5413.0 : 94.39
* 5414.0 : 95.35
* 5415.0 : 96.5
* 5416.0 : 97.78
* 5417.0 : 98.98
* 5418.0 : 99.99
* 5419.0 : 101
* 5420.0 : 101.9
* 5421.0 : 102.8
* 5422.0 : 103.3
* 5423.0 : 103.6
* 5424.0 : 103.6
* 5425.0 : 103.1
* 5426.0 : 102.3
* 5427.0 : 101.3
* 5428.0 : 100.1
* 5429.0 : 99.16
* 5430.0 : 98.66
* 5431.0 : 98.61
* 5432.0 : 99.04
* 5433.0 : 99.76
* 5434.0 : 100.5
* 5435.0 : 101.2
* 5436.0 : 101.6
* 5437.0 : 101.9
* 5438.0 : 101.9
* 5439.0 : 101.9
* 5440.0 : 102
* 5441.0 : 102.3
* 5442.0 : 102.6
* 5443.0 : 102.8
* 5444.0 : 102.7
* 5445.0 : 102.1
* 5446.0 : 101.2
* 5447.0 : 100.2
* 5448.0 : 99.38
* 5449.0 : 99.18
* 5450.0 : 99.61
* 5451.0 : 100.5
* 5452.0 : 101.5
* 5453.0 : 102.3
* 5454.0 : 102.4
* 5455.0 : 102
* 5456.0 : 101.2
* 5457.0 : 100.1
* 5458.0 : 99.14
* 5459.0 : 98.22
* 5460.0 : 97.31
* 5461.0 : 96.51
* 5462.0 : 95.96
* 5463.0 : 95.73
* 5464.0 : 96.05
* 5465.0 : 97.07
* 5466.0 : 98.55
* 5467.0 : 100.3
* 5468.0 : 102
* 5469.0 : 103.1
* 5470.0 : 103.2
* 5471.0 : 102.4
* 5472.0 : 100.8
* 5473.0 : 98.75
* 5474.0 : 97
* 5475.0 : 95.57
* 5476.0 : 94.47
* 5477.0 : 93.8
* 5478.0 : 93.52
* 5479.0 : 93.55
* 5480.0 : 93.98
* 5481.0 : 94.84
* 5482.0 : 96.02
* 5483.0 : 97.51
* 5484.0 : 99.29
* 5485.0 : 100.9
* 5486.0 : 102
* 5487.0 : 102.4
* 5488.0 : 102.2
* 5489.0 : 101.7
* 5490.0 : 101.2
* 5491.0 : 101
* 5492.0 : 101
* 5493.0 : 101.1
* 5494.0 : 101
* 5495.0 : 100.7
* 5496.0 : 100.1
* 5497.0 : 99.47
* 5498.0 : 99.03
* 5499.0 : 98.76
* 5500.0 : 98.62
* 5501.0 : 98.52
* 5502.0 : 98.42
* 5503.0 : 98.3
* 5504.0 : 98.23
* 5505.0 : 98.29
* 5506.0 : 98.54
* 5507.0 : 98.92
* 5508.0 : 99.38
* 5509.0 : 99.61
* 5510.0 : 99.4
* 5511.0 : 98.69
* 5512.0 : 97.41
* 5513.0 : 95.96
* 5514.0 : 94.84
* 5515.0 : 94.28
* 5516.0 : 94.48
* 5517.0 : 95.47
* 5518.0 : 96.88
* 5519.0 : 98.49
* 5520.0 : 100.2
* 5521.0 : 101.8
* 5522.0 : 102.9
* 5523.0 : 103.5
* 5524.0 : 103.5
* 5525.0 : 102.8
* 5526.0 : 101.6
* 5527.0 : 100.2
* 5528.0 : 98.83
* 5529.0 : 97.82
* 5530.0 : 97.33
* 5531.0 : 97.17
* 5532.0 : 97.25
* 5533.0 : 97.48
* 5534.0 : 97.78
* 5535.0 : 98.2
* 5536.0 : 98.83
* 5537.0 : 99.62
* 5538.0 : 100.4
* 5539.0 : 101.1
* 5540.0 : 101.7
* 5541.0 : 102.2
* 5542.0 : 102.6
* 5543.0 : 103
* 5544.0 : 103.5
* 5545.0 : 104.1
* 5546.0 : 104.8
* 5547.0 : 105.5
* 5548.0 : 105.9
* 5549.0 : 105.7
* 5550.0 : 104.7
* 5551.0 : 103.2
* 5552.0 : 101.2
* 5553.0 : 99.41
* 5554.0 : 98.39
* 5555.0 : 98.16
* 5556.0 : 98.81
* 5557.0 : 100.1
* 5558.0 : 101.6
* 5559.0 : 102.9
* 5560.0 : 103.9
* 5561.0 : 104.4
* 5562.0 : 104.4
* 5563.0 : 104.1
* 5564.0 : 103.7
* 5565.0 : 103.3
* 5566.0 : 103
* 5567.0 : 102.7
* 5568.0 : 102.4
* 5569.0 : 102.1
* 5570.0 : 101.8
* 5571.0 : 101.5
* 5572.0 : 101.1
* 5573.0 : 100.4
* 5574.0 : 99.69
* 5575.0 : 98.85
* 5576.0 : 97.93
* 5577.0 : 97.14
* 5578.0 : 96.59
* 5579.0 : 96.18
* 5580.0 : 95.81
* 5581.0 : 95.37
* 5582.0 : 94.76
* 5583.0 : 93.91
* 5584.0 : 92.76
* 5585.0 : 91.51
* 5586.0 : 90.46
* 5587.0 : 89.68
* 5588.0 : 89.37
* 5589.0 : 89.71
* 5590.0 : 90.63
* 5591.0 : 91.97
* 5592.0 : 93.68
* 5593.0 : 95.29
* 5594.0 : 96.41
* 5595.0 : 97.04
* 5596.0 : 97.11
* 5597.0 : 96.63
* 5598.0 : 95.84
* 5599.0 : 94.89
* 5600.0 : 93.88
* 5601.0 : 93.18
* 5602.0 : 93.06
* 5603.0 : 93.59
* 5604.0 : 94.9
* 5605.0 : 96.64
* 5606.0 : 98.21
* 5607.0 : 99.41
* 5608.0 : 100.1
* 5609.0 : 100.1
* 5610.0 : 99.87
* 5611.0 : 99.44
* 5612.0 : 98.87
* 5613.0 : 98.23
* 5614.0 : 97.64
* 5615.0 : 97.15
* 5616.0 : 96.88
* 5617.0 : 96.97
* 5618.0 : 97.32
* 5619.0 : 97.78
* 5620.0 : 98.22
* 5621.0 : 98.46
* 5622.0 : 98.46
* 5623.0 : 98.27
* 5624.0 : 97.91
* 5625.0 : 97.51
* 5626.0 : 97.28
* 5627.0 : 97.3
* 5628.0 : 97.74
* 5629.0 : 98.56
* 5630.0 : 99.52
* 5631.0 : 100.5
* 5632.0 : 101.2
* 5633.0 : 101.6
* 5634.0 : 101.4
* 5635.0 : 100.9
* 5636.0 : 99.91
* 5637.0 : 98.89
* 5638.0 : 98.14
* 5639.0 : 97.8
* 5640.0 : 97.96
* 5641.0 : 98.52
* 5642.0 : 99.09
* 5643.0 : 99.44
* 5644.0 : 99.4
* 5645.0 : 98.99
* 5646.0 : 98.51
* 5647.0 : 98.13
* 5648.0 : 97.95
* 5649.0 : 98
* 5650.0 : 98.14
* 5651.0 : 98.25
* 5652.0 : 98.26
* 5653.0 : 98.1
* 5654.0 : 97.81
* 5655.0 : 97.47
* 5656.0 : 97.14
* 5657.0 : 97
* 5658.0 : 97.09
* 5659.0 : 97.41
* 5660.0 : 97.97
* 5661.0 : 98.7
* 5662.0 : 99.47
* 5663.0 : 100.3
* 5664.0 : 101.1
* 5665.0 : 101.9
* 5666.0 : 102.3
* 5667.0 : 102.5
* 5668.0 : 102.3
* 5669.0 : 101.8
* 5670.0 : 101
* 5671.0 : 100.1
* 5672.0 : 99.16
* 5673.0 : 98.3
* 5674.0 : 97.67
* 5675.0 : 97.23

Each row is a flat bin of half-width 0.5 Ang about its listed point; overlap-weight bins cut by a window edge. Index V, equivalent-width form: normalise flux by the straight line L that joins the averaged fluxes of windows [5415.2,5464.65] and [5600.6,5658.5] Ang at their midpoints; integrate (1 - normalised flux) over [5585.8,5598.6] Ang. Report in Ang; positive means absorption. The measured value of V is 0.67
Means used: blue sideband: 101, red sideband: 98.2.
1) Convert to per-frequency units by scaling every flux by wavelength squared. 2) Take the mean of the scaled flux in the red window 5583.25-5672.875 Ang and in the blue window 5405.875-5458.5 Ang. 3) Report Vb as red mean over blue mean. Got 1.0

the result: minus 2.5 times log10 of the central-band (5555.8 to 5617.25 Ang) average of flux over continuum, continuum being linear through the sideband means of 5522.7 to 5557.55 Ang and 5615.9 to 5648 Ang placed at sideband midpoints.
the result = 0.03 mag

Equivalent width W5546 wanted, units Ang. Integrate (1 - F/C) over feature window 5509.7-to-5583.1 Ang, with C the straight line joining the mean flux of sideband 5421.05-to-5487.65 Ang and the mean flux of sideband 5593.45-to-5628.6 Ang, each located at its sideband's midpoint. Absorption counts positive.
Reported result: -1.5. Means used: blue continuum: 99.8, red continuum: 97.2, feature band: 100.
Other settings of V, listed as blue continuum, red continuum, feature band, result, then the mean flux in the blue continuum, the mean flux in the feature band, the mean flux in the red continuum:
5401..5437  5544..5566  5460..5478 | 0.32 Ang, 98.2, 98.1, 103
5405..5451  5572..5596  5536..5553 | -1.22 Ang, 99.5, 103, 94.8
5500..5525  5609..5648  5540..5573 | -1.31 Ang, 98.7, 103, 98.7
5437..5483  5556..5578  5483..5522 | 0.40 Ang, 99.2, 99.1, 102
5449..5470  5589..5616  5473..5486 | 0.38 Ang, 99.6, 96.2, 96.2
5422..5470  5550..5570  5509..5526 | 0.43 Ang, 101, 98.9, 102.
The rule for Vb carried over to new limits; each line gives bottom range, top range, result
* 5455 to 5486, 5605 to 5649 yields 1.07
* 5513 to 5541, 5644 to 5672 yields 1.05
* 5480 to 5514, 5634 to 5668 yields 1.05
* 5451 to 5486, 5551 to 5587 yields 1.05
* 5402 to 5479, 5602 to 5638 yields 1.06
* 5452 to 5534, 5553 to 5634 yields 1.03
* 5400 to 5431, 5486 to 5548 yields 1.06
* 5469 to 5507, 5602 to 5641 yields 1.04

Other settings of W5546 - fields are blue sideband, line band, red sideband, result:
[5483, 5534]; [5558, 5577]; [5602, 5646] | -0.6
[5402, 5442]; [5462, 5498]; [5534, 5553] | 0.6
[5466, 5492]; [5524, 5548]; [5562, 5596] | -0.7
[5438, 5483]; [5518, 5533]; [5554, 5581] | 0.0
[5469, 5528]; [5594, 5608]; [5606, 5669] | 0.4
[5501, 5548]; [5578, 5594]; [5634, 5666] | 1.0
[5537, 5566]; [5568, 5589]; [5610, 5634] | 1.0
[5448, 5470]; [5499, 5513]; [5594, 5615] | 0.0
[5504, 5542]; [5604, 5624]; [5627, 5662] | 0.1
